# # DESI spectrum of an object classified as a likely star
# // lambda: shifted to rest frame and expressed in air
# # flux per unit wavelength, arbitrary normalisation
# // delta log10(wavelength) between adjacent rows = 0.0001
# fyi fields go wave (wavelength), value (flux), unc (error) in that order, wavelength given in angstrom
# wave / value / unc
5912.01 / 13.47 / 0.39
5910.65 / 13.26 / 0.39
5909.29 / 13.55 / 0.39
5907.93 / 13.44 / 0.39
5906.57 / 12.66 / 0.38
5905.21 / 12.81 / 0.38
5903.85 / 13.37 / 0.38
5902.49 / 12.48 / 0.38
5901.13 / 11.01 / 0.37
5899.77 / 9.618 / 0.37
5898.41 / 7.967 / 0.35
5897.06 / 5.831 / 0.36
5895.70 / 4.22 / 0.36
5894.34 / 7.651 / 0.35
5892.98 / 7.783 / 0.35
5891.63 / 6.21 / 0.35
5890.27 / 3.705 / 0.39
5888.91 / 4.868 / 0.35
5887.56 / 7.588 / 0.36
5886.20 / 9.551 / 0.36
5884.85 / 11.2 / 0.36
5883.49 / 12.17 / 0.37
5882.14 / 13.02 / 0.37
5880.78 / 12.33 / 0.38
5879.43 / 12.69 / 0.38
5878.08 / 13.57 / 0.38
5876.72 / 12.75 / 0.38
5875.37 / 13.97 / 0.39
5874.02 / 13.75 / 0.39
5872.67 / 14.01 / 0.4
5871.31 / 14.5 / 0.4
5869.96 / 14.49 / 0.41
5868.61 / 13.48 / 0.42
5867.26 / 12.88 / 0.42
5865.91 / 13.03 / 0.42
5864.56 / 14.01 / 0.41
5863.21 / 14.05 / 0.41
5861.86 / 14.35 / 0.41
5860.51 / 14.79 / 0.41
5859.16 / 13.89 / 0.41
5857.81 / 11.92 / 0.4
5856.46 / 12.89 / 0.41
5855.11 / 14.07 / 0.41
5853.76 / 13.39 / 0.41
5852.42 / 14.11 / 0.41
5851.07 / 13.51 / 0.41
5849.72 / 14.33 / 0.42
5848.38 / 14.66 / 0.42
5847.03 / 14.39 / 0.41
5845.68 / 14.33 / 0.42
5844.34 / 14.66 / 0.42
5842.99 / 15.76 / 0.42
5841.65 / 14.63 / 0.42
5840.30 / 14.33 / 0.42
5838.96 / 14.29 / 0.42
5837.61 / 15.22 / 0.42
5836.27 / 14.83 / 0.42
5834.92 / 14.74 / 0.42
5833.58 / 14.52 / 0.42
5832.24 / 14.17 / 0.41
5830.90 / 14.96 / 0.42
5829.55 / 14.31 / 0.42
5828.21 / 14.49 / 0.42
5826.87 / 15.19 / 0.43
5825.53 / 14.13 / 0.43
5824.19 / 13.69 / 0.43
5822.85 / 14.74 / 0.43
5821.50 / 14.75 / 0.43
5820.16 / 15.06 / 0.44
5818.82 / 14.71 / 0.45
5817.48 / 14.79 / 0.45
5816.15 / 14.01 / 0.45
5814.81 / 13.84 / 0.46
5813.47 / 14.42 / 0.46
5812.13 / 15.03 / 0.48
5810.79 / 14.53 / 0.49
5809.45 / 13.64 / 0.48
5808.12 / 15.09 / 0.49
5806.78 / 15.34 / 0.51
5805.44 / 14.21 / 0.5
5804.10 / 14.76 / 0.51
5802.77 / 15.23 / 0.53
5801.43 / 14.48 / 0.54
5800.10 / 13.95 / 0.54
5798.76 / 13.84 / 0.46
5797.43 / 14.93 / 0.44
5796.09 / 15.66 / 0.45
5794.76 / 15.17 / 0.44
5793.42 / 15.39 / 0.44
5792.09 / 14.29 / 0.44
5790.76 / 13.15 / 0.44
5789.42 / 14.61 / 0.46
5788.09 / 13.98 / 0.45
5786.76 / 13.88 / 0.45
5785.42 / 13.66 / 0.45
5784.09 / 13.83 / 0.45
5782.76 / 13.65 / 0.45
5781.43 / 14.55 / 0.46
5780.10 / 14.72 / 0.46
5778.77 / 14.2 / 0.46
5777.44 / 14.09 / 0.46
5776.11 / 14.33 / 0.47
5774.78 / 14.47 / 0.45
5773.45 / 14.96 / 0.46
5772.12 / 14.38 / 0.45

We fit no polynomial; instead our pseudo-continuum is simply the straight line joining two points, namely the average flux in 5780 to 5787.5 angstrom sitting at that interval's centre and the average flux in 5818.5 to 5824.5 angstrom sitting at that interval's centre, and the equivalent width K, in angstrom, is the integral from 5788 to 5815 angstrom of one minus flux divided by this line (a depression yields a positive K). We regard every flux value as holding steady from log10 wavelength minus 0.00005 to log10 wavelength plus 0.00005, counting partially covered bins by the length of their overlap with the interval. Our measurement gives -0.5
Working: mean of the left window 14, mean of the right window 14.6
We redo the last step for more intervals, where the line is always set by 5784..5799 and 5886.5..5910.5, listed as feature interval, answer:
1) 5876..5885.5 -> -2.3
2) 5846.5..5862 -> -3.4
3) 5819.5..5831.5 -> -1.7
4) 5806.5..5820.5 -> -1.3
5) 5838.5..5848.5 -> -2.3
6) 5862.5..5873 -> -3.1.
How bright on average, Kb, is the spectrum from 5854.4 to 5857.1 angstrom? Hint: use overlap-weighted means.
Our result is 13.5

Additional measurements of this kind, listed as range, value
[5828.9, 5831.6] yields 14.6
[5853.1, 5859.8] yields 13.2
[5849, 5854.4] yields 13.9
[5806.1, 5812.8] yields 14.7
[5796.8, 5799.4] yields 14.4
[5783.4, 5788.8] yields 13.8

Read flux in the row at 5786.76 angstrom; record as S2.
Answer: 13.88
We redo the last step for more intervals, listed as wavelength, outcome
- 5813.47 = 14.42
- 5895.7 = 4.22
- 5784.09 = 13.83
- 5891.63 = 6.21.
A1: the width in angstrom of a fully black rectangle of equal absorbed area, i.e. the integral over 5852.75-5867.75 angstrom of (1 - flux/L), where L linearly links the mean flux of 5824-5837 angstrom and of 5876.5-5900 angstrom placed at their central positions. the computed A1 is -2.5 angstrom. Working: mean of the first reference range 14.5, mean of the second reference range 8.95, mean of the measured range 13.6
